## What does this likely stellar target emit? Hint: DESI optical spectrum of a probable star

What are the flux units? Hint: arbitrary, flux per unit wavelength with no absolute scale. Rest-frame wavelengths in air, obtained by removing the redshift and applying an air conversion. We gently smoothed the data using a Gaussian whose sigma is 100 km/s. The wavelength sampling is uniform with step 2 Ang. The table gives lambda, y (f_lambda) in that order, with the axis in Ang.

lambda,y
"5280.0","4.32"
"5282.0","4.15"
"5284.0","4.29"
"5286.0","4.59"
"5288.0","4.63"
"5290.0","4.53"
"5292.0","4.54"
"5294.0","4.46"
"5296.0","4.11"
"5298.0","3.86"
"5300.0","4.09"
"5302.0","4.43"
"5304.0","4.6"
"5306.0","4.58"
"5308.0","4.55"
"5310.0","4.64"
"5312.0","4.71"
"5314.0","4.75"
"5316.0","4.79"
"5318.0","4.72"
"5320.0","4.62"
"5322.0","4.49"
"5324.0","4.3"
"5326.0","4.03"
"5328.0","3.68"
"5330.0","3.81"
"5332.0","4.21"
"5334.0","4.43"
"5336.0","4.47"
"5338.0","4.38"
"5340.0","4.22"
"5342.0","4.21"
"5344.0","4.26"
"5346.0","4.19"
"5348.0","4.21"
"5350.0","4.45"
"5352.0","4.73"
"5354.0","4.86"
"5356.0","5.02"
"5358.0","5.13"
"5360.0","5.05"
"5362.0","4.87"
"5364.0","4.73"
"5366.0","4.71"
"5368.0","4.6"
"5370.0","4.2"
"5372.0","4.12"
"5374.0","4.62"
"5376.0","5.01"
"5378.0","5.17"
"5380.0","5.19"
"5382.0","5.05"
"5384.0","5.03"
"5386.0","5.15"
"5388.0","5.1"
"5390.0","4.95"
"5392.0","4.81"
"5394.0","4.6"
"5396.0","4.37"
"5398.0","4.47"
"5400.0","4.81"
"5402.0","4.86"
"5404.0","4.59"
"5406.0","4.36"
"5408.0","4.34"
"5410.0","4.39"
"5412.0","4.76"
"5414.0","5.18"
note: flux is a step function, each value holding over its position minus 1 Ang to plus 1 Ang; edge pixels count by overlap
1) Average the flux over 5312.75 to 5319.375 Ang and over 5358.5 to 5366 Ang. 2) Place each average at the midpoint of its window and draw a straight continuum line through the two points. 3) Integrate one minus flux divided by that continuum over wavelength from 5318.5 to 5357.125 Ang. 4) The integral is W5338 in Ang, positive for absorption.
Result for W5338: 3.6 Ang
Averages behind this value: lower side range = 4.74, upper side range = 4.88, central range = 4.35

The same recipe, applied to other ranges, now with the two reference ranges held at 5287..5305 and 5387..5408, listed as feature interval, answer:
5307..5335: 0.2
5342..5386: -1.4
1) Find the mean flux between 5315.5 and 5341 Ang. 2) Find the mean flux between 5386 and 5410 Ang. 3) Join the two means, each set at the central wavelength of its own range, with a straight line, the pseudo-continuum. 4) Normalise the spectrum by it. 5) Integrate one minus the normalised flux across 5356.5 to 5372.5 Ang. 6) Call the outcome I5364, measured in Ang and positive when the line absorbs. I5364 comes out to -0.7 Ang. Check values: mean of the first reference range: 4.31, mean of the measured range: 4.7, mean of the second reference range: 4.67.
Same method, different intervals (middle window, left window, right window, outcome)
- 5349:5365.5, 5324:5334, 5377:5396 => -1.3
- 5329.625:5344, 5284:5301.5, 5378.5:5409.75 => 0.8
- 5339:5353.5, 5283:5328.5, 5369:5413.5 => 0.7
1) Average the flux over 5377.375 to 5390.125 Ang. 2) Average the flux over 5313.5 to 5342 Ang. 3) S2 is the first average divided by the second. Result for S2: 1.18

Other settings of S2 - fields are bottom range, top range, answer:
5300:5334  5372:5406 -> 1.09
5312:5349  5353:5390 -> 1.12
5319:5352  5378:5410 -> 1.12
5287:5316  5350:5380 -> 1.07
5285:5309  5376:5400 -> 1.11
